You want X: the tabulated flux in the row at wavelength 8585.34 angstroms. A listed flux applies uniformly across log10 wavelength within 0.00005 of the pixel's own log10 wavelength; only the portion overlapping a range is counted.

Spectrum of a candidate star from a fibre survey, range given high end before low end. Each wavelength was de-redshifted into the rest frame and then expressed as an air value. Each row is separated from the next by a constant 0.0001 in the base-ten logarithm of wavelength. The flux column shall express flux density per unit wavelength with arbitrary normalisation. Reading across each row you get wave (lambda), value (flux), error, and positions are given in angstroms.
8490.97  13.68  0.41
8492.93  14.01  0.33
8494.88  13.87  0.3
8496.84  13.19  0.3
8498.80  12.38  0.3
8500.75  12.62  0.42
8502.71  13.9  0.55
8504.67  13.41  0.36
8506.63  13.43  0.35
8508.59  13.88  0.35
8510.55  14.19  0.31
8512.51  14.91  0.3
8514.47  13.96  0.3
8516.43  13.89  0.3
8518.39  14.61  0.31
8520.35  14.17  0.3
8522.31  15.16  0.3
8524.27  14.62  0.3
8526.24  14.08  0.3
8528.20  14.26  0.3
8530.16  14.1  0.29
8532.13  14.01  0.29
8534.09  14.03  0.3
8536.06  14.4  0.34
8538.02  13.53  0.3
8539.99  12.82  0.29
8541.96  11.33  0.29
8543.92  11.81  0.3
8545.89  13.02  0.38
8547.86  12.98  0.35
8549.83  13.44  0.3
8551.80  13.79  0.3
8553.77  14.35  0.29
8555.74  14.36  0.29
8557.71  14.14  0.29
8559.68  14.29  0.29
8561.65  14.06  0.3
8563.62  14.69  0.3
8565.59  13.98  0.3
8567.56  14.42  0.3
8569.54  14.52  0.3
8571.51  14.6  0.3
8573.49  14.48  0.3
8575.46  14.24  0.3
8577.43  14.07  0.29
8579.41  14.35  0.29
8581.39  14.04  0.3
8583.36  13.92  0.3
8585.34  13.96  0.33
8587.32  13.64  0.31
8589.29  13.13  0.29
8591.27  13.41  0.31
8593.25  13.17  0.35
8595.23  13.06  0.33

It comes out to 13.96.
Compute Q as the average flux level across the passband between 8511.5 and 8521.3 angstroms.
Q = 14.3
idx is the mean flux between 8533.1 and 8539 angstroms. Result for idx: 14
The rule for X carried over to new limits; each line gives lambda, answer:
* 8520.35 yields 14.17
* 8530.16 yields 14.1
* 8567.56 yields 14.42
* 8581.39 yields 14.04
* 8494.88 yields 13.87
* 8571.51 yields 14.6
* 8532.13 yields 14.01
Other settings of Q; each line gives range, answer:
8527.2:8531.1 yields 14.2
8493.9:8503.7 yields 13.2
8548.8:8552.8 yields 13.6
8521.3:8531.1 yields 14.5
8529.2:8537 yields 14.1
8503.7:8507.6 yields 13.4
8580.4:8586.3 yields 14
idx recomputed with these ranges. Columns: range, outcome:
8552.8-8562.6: 14.2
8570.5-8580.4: 14.3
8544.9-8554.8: 13.5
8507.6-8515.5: 14.2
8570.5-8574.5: 14.5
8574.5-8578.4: 14.2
